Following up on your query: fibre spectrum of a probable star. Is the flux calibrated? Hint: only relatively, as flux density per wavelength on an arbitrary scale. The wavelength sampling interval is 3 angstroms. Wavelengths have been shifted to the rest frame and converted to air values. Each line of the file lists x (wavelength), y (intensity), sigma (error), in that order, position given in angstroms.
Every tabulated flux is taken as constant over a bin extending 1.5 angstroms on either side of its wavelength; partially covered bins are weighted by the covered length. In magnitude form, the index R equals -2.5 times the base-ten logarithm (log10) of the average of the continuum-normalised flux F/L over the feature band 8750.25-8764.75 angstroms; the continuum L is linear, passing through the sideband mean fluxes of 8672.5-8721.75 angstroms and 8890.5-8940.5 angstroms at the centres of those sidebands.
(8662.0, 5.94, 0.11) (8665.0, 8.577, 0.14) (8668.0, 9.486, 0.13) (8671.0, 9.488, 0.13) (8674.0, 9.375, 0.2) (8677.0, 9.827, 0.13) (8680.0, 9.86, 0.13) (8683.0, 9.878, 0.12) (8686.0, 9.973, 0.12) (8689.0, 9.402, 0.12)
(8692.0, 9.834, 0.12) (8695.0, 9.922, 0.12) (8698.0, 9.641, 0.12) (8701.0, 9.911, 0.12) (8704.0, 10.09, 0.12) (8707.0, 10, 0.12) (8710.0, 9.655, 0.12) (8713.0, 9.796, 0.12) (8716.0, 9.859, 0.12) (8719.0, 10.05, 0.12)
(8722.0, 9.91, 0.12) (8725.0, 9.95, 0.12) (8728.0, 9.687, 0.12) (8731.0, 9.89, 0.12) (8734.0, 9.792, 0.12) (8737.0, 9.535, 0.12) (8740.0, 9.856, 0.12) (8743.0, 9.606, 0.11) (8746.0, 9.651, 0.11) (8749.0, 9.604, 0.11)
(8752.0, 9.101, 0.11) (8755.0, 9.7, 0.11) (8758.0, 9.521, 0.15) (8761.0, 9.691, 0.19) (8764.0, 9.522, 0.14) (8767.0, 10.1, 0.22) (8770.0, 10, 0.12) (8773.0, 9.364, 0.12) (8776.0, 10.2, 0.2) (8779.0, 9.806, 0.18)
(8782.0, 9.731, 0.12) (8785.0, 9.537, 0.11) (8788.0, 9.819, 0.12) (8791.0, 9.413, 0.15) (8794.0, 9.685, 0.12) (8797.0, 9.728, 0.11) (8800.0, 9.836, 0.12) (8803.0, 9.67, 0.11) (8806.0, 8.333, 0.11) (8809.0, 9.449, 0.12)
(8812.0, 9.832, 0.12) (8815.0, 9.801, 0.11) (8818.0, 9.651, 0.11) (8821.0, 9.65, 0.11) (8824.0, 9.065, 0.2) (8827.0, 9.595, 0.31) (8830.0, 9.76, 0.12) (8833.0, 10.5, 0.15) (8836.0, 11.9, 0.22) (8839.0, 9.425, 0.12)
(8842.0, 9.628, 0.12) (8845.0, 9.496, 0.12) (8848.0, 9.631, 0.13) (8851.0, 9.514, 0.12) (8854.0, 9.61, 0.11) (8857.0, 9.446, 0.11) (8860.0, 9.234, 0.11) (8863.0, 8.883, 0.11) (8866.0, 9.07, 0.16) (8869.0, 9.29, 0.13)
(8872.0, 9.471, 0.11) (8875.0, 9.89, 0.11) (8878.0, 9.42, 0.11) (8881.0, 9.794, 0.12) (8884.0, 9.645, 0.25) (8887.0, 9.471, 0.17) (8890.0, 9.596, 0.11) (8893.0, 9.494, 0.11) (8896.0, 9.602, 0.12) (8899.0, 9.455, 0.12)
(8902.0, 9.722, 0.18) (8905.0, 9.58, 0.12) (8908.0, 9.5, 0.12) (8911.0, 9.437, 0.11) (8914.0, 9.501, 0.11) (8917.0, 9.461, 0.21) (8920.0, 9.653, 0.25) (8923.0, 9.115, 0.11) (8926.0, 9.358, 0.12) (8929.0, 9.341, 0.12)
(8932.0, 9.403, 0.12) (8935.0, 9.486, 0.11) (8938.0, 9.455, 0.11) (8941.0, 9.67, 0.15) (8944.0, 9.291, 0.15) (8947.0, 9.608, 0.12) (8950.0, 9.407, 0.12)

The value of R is 0.02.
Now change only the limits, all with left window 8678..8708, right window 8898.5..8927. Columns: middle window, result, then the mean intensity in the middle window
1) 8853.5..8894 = 0.011 mag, 9.45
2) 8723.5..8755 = 0.011 mag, 9.67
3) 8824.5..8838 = -0.074 mag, 10.3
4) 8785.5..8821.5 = 0.011 mag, 9.57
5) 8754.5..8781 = -0.005 mag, 9.77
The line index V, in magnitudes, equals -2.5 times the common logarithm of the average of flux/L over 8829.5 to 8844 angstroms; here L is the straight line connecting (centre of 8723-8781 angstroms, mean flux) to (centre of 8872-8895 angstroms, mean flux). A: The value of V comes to -0.07 mag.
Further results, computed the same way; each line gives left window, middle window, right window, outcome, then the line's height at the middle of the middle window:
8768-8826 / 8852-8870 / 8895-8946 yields 0.03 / 9.54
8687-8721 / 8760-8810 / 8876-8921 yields 0.01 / 9.72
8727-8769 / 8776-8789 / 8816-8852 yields -0.01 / 9.73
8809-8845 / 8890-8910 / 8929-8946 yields 0.00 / 9.59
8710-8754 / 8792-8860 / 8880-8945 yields -0.01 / 9.61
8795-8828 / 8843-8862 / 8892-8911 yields 0.01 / 9.53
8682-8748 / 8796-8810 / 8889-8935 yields 0.03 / 9.66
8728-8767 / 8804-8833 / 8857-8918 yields 0.00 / 9.56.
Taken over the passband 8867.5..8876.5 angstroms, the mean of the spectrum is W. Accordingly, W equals 9.55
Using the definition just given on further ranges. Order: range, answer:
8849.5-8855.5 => 9.56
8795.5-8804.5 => 9.74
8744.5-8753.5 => 9.45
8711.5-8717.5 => 9.83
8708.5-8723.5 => 9.85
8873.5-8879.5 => 9.65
